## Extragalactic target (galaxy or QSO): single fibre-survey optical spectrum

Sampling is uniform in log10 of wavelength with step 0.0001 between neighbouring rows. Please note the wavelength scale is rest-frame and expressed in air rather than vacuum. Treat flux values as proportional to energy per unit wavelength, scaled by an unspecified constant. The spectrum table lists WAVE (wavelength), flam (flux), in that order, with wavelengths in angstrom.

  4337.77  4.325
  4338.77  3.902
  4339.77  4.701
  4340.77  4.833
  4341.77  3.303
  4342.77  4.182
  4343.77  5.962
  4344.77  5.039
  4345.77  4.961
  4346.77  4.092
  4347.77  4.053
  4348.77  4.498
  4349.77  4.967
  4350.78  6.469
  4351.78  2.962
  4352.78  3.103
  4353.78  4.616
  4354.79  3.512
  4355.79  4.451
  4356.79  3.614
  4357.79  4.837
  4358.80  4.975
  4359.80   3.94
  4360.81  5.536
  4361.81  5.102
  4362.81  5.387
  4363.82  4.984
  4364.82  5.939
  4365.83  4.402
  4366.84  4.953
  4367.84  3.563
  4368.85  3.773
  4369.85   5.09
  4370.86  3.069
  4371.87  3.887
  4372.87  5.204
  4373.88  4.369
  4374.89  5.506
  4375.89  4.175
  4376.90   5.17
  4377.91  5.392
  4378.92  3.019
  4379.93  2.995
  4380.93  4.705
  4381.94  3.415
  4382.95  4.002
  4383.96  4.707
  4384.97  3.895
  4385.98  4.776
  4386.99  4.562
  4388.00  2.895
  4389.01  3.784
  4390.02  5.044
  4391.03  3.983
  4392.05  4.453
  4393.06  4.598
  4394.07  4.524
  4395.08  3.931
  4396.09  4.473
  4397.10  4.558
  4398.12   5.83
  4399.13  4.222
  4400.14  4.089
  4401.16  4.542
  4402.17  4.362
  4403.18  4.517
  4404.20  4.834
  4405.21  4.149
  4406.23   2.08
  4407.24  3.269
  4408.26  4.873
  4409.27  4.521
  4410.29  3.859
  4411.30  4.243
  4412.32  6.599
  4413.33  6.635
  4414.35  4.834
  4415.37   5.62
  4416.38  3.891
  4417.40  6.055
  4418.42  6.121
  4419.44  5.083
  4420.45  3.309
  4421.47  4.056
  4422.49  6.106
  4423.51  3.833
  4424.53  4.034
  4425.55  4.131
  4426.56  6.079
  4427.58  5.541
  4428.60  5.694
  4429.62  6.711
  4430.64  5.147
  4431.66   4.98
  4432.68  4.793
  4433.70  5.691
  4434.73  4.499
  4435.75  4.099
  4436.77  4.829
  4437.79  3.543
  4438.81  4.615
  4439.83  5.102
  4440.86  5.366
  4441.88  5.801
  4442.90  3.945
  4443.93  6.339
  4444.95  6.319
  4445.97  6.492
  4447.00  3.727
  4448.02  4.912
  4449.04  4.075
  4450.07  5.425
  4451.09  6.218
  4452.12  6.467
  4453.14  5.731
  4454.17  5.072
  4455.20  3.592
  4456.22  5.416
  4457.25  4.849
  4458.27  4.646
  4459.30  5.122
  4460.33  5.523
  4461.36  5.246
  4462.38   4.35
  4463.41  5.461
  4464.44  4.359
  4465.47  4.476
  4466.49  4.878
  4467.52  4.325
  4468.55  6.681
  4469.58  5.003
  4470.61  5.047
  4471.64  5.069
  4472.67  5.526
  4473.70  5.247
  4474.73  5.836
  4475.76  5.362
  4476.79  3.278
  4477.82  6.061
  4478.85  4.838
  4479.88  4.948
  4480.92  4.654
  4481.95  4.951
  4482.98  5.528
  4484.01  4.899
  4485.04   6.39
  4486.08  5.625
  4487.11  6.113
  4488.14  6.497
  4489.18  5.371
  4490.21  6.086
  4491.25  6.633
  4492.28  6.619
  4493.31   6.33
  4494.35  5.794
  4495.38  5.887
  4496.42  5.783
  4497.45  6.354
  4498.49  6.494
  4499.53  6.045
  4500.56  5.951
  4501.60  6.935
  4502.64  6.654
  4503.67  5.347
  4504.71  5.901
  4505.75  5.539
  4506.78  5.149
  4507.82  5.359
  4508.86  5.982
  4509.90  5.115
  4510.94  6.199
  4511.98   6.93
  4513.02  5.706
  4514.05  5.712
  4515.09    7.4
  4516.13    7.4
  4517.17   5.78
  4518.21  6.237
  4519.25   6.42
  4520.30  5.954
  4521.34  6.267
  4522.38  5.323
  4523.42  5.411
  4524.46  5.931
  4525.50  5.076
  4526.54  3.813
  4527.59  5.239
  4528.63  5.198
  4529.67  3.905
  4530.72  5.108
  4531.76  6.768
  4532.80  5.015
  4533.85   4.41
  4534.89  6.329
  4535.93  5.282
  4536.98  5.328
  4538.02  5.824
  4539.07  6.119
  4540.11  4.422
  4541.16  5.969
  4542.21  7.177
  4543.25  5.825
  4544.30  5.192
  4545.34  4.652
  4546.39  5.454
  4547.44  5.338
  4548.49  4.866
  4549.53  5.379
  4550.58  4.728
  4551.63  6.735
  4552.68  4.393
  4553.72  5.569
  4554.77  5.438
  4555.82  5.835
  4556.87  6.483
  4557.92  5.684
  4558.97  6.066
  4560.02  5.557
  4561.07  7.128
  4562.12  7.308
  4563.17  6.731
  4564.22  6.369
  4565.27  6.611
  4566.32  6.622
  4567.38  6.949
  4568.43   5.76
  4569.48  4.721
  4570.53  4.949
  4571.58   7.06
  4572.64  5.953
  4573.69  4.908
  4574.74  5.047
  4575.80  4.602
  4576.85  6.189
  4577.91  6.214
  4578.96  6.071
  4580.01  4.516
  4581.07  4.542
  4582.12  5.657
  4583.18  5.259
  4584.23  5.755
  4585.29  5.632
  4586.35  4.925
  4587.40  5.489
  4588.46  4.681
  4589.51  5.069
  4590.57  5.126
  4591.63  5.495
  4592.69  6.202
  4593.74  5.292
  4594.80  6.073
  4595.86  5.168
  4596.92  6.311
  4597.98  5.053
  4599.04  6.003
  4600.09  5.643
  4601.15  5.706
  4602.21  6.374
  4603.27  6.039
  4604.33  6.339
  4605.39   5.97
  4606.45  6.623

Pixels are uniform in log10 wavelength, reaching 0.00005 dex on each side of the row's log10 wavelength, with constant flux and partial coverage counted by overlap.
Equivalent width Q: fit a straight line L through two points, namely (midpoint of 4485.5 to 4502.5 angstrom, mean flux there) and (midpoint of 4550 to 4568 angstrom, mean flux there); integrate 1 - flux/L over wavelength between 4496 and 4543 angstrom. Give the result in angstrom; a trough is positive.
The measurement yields 2.8 angstrom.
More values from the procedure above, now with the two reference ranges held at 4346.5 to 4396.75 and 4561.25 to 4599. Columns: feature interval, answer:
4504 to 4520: -2.4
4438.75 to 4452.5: -1.4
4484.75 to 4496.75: -2.3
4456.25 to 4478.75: -0.4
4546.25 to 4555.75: 0.3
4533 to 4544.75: -0.4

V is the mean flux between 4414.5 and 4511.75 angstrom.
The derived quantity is 5.33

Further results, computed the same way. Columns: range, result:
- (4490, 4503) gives 6.27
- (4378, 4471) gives 4.78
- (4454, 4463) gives 4.87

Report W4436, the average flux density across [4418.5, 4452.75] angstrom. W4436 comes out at 5.08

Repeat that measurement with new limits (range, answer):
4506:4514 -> 5.77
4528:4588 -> 5.63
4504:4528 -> 5.82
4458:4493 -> 5.32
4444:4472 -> 5.15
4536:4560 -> 5.56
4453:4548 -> 5.54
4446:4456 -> 5.11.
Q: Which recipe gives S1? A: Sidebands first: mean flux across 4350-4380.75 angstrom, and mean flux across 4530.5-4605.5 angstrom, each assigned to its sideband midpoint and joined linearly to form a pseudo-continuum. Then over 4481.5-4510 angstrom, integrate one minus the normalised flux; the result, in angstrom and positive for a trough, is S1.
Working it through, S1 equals -3.7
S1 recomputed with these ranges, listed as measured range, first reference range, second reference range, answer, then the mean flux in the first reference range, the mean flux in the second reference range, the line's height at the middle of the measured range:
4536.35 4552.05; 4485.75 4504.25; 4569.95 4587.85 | 0.6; 6.14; 5.45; 5.74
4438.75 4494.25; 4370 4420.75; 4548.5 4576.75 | -2.8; 4.46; 5.86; 5.06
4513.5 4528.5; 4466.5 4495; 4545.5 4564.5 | -0.5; 5.5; 5.81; 5.67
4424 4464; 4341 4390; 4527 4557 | -2.0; 4.42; 5.43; 4.87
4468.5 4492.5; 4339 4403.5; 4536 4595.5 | -1.6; 4.44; 5.65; 5.12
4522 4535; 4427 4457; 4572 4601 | 0.4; 5.18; 5.45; 5.34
